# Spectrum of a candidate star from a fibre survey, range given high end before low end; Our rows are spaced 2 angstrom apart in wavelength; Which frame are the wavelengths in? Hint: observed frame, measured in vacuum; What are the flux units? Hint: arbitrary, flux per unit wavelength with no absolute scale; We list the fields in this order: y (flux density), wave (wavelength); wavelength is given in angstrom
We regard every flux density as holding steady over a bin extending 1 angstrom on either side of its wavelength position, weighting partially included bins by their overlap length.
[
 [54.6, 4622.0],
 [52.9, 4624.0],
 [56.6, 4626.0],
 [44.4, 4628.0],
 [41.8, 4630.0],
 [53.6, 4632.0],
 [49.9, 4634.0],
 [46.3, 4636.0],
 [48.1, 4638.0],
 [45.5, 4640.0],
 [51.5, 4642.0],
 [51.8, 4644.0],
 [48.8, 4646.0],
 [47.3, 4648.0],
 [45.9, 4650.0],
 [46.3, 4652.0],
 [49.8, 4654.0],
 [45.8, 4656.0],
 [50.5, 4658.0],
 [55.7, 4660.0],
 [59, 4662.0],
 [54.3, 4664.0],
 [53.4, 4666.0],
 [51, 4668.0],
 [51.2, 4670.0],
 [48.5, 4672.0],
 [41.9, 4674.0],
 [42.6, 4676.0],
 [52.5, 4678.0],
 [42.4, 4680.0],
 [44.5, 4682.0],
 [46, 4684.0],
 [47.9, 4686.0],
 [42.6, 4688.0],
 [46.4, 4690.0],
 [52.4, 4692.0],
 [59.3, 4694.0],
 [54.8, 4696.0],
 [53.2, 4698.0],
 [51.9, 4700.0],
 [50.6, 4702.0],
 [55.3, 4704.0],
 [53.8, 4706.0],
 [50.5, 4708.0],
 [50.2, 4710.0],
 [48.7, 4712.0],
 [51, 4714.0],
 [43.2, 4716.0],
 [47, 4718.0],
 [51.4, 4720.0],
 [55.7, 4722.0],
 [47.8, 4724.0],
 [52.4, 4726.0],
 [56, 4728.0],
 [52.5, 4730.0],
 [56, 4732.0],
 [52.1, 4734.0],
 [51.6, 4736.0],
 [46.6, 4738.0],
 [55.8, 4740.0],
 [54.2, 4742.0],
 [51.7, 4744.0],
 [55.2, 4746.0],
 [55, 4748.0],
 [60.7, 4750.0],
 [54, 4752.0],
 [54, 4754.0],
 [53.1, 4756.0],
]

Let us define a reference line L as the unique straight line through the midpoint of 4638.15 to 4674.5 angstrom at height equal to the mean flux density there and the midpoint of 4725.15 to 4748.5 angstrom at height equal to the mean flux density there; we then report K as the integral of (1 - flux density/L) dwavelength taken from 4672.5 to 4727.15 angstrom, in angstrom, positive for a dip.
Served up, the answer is 2.4 angstrom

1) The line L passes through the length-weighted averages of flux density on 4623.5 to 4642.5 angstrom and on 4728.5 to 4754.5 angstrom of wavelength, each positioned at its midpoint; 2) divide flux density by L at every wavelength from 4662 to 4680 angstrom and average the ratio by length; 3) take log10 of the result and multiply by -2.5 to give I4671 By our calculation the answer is 0.023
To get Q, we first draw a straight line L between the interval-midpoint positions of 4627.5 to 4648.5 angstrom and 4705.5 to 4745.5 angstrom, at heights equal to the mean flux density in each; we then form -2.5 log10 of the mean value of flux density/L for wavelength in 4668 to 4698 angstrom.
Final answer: 0.03 mag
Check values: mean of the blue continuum 48.2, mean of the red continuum 51.4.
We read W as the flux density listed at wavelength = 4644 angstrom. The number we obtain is 51.8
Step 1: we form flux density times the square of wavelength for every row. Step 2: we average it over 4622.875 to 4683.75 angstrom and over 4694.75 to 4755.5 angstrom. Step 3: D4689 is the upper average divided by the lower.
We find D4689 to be 1.1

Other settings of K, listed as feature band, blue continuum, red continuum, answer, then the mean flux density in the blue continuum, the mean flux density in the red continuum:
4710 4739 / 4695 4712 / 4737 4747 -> 0.9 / 52.3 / 52.7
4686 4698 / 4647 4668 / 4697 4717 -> 0.0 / 50.8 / 50.8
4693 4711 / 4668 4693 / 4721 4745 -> -1.5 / 46.8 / 52.7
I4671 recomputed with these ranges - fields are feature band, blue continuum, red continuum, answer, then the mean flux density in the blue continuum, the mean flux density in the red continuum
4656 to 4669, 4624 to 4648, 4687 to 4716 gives -0.07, 49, 51.2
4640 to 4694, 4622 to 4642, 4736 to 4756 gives 0.04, 49.2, 54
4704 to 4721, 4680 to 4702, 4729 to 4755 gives 0.03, 49.6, 53.8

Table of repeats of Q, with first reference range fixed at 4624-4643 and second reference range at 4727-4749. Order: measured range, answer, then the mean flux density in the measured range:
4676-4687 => 0.10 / 46.3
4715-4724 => 0.07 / 49.2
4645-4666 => -0.01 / 50.5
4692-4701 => -0.06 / 54.5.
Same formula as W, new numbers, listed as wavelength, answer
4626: 56.6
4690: 46.4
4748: 55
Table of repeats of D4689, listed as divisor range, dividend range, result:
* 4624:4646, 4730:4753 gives 1.15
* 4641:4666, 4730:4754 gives 1.10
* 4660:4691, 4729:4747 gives 1.12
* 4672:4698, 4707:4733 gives 1.08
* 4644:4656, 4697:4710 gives 1.12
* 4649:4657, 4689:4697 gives 1.15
